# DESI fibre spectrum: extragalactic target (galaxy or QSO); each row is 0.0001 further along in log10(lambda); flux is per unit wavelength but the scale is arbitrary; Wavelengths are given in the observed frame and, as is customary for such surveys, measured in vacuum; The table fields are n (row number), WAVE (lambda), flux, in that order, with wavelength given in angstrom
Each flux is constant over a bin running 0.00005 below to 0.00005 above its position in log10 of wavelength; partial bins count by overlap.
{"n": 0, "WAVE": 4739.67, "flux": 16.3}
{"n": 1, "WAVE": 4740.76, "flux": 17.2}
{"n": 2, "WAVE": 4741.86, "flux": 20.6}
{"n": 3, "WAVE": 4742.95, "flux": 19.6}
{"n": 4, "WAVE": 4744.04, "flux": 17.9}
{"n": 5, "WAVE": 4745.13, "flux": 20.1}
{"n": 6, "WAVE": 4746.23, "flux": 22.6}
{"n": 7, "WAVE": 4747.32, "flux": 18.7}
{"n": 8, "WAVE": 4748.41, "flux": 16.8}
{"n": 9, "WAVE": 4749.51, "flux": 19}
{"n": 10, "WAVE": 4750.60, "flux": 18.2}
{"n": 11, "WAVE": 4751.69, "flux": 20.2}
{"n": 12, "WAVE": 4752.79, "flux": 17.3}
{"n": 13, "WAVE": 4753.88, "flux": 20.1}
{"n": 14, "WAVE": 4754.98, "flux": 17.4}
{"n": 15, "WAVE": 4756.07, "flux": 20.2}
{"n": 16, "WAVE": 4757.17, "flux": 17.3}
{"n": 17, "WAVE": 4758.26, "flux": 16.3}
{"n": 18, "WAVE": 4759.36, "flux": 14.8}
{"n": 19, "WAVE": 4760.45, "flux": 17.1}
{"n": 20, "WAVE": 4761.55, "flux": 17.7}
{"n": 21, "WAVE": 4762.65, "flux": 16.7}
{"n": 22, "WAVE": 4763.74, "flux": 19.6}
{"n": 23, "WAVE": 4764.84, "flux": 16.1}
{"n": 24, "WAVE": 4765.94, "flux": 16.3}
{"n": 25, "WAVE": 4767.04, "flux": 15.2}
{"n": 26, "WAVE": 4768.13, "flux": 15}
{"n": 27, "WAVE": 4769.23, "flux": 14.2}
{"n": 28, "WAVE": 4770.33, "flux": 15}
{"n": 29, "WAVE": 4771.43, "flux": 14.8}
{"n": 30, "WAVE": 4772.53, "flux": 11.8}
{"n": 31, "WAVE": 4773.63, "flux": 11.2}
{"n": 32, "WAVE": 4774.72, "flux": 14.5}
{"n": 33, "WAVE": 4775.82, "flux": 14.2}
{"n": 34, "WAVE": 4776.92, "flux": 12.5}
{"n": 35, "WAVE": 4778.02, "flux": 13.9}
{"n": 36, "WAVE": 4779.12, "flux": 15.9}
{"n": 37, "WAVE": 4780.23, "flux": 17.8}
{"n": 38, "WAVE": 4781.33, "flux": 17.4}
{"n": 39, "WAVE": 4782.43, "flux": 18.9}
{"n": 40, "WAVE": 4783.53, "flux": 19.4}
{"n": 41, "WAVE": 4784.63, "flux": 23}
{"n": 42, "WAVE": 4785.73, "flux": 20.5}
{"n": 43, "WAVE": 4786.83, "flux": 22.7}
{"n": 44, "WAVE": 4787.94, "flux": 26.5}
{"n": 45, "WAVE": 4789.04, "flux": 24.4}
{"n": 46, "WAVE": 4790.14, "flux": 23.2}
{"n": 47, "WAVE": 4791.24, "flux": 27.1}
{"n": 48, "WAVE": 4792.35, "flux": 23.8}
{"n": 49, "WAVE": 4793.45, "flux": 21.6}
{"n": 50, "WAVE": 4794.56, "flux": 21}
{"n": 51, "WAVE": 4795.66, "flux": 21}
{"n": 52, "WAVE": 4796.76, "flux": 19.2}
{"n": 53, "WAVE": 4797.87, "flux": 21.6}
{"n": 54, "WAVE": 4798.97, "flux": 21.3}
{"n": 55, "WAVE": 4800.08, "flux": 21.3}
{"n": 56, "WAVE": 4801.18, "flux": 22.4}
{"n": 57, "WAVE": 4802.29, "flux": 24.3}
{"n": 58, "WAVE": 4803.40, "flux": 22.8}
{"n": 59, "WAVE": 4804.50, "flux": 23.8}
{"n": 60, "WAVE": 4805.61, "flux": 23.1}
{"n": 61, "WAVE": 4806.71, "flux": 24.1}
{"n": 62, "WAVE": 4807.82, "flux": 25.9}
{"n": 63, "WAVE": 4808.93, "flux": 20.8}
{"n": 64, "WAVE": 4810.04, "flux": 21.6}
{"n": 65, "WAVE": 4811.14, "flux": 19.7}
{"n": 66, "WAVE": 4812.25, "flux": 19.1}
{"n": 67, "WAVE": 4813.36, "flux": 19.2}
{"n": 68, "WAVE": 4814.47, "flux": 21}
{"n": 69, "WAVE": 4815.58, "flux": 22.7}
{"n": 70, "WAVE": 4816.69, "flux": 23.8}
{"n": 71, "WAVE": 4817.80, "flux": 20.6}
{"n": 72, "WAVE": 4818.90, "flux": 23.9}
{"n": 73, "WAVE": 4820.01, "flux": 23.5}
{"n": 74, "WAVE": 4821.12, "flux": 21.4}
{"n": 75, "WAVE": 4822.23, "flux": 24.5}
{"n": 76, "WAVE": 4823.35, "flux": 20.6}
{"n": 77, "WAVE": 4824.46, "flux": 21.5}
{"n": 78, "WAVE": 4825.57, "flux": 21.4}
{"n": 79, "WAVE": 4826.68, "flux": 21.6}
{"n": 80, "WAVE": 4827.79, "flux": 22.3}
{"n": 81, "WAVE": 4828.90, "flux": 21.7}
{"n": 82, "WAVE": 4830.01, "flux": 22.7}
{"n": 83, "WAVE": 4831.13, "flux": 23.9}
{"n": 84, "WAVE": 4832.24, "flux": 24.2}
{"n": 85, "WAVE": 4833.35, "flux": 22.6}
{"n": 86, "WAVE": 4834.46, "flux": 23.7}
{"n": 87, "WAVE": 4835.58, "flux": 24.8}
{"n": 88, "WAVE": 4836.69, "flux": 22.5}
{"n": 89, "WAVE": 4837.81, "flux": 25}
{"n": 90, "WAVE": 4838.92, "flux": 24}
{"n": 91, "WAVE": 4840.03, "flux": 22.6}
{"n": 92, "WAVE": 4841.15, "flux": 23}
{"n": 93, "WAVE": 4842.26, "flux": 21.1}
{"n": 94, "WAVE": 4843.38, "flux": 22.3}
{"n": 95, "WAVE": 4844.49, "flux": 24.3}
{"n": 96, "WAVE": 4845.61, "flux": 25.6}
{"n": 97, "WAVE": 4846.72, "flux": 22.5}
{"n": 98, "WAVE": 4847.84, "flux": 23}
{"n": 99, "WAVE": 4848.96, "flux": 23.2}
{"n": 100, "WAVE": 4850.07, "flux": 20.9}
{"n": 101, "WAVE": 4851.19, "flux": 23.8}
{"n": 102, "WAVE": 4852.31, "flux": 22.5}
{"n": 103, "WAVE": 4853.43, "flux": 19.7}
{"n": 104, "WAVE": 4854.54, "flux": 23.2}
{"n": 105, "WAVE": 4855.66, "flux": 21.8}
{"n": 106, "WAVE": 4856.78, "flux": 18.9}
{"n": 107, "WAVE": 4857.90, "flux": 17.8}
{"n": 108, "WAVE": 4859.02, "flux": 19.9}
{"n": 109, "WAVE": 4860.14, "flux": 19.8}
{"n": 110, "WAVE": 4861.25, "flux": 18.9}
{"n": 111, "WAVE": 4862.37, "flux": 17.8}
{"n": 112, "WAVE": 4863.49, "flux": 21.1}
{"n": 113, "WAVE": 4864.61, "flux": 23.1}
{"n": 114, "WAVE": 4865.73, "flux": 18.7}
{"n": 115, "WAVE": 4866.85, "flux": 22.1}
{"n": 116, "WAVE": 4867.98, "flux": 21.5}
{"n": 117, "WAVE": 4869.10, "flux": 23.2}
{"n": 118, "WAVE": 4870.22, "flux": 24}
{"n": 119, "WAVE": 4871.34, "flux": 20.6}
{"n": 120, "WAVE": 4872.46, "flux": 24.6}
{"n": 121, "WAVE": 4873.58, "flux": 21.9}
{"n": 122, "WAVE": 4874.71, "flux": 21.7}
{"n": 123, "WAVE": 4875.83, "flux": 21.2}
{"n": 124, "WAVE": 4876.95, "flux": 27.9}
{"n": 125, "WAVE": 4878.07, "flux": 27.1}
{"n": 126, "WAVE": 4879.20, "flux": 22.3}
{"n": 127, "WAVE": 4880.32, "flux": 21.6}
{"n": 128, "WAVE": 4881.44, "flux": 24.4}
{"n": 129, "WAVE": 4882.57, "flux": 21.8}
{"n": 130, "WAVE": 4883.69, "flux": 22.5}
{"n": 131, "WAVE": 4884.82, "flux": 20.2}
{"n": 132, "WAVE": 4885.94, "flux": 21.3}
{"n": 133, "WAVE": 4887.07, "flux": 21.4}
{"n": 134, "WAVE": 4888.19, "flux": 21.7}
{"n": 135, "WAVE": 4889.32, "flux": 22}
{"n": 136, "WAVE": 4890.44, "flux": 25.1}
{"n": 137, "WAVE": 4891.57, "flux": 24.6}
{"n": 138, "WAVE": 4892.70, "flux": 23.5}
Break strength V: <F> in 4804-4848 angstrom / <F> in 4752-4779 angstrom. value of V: 1.43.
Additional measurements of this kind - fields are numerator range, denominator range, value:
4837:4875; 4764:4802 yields 1.17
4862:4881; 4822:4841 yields 0.98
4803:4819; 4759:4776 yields 1.44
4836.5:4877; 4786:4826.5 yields 0.98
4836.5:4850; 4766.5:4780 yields 1.64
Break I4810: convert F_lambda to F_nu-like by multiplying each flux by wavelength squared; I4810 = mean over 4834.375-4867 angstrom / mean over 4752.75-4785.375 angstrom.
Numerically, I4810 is 1.4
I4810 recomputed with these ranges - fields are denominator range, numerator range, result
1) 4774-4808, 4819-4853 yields 1.12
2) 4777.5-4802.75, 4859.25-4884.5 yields 1.08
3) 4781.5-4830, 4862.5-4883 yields 1.05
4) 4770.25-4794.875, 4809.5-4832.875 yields 1.19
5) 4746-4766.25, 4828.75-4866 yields 1.28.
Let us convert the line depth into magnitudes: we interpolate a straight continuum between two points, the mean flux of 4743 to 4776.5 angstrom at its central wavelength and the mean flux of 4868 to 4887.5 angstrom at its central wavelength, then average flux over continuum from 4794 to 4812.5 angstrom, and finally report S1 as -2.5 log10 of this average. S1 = -0.155 mag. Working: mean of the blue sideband 16.9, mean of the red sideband 22.8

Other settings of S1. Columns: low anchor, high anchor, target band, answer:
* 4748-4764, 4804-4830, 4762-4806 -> 0.05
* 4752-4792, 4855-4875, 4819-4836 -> -0.16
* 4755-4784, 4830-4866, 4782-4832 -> -0.18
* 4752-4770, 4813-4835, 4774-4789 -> 0.02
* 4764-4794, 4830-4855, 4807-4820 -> -0.05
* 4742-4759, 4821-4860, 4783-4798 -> -0.11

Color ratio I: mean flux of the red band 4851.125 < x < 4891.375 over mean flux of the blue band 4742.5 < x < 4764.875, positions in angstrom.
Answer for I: 1.19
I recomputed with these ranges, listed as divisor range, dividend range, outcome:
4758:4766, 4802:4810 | 1.39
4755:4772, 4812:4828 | 1.33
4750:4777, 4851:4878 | 1.33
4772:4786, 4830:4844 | 1.44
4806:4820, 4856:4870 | 0.93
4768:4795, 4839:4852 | 1.24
